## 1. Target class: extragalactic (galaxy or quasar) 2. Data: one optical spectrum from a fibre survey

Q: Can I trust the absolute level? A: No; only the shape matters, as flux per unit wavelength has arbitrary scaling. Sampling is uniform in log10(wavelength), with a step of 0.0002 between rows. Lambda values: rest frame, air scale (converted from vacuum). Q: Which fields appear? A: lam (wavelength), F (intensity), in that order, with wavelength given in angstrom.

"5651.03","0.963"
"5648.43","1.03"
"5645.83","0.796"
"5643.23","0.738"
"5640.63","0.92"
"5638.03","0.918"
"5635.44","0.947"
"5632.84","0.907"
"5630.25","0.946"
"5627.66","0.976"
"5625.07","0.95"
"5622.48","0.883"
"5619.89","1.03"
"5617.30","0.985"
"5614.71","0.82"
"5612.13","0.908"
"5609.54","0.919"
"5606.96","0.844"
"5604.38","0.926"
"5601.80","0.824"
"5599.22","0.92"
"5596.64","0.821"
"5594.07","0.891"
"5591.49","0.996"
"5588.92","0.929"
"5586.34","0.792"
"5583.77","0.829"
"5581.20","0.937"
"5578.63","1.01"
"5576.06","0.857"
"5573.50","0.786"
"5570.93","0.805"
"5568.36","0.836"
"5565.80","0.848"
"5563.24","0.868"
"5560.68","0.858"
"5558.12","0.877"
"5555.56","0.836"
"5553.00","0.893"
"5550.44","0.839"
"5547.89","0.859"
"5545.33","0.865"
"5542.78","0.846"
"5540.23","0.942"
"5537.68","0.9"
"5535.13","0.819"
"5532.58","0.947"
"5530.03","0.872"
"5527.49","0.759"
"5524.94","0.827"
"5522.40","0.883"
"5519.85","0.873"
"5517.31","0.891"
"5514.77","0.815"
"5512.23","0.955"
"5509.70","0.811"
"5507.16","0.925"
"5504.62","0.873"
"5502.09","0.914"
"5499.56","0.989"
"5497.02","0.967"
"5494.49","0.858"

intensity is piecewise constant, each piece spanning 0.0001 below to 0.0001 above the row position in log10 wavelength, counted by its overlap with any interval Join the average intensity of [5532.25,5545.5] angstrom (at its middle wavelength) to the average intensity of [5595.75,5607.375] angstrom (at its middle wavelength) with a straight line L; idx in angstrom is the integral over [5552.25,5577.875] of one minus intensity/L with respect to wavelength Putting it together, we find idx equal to 0.9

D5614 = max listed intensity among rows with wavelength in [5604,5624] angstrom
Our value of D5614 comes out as 1.03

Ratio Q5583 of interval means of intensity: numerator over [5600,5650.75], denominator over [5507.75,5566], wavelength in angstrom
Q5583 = 1.1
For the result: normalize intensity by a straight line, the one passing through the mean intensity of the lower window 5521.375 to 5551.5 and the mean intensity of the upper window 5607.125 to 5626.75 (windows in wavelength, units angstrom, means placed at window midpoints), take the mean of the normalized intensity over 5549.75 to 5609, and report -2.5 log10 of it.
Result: 0.030 mag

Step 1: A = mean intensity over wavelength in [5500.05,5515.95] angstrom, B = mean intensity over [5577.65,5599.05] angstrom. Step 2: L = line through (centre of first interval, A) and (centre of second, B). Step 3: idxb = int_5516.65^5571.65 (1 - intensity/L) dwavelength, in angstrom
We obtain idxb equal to 2.0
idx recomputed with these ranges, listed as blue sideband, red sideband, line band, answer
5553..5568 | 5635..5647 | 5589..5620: -1.6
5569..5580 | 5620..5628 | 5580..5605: 0.2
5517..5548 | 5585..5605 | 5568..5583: 0.1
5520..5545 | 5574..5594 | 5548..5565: 0.4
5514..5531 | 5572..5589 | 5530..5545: -0.6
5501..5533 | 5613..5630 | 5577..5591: 0.2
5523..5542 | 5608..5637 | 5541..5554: 0.2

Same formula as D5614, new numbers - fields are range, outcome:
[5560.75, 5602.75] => 1.01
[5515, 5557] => 0.947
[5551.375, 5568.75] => 0.893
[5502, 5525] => 0.955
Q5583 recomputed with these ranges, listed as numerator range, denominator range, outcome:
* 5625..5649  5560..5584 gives 1.05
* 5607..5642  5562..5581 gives 1.07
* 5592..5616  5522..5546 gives 1.02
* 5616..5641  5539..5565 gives 1.09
